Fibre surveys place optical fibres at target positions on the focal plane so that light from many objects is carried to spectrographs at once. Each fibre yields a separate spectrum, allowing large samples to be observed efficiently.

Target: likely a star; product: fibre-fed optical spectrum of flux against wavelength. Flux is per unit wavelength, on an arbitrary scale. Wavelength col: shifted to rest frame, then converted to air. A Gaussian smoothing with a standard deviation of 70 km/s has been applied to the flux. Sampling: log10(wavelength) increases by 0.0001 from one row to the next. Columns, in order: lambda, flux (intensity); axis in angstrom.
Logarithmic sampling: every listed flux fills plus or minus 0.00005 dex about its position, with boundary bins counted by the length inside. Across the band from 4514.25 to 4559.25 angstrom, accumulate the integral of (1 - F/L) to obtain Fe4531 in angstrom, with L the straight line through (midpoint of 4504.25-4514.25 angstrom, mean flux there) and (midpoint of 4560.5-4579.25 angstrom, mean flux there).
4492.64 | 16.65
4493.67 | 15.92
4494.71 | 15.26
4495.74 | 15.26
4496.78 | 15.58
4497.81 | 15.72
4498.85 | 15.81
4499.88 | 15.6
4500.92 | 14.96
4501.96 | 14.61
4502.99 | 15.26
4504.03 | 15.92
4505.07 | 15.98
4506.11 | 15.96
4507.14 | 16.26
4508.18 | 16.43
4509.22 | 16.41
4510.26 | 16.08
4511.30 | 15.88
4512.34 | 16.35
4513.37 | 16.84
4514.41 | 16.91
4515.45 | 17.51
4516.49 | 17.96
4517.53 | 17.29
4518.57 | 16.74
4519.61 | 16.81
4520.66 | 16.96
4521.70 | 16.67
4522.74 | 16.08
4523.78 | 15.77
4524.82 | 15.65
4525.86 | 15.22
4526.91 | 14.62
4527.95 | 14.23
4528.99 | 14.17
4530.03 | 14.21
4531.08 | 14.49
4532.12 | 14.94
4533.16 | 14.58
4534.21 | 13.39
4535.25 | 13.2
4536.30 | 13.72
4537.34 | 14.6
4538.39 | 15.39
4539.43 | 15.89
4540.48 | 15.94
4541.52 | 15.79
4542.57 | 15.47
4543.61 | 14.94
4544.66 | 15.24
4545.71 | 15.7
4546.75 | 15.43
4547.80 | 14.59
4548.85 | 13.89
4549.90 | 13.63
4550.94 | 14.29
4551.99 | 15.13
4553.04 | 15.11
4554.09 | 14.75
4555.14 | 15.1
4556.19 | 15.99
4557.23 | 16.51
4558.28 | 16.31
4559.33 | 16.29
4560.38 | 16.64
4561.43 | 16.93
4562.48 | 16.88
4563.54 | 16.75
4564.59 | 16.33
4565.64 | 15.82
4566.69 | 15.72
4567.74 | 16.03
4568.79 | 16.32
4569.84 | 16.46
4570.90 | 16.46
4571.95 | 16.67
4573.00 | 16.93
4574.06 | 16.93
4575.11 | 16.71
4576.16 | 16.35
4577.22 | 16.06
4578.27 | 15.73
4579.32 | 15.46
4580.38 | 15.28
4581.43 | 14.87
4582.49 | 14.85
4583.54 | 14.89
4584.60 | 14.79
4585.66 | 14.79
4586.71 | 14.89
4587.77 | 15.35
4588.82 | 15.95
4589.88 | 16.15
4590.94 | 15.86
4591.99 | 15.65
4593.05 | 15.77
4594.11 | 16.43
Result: 2.6 angstrom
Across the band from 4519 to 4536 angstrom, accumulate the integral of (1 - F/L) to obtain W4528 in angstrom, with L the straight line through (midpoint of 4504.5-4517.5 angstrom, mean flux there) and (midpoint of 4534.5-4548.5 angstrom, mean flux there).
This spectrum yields 0.75 angstrom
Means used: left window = 16.6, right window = 15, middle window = 15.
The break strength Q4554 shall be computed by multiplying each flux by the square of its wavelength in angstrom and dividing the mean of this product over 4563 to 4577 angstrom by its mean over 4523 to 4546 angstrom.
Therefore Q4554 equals 1.12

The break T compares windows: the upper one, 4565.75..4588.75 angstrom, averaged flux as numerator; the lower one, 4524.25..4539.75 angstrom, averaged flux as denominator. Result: 1.09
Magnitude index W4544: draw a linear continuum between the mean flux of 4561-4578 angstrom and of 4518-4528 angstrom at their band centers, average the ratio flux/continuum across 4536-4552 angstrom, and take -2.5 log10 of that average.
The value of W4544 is 0.08 mag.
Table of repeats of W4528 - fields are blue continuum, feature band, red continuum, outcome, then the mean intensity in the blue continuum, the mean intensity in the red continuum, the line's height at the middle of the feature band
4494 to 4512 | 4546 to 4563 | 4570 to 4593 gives 0.3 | 15.7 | 15.8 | 15.7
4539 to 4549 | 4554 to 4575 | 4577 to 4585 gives -1.5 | 15.3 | 15.2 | 15.3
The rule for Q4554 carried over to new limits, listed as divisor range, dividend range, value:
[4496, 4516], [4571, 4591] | 1.02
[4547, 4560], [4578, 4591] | 1.02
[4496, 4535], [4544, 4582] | 1.02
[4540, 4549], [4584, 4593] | 1.03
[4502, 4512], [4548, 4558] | 0.96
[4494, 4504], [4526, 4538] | 0.94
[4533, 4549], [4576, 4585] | 1.05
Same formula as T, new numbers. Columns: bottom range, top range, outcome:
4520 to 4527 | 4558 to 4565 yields 1.04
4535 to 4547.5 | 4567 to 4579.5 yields 1.08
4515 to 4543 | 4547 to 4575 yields 1.03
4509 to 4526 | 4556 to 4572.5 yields 0.99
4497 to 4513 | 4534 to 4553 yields 0.94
